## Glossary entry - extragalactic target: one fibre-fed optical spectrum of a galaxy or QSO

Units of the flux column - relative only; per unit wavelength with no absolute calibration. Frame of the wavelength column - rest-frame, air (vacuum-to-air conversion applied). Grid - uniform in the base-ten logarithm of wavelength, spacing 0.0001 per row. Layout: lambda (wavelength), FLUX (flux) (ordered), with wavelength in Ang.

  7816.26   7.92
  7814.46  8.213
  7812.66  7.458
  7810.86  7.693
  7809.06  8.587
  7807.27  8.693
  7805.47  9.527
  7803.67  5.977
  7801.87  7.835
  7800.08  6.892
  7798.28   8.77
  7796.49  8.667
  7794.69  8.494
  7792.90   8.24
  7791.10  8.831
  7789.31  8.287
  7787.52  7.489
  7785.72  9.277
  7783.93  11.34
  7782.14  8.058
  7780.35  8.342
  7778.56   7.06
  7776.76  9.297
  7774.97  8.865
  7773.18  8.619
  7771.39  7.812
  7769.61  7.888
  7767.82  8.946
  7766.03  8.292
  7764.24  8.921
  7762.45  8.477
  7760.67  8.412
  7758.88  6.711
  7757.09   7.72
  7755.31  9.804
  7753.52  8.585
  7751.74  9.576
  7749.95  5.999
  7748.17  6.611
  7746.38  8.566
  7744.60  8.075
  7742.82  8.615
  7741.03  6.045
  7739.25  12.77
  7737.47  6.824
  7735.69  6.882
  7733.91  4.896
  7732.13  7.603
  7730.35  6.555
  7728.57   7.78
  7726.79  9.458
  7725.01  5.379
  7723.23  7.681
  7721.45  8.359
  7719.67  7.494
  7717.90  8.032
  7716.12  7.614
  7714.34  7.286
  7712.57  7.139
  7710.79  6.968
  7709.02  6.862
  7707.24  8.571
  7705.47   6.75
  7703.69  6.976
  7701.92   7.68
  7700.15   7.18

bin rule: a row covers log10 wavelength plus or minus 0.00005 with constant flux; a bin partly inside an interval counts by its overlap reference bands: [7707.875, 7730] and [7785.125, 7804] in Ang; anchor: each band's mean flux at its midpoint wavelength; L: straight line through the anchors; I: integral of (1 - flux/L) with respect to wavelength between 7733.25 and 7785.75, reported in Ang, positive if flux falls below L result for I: -2.8 Ang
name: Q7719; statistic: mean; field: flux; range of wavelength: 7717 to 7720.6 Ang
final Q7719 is 7.77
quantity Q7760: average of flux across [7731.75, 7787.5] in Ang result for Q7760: 8.22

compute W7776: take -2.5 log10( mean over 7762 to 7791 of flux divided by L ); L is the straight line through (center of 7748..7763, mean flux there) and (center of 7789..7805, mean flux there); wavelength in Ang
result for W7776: -0.07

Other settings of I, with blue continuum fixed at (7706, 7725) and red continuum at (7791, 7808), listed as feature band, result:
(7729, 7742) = 0.43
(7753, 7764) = -0.68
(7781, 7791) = -1.03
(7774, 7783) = -0.39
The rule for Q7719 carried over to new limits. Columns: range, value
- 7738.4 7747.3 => 8.79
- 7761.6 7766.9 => 8.56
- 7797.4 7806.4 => 7.8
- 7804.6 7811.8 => 8.62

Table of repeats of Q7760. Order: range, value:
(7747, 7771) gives 8.15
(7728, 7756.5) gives 7.83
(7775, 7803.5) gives 8.41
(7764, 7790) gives 8.56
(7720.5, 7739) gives 7.34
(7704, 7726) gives 7.34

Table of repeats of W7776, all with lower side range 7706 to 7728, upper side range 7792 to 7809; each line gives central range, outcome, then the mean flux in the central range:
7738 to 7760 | -0.06 mag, 8.23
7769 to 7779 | -0.05 mag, 8.32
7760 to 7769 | -0.09 mag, 8.59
